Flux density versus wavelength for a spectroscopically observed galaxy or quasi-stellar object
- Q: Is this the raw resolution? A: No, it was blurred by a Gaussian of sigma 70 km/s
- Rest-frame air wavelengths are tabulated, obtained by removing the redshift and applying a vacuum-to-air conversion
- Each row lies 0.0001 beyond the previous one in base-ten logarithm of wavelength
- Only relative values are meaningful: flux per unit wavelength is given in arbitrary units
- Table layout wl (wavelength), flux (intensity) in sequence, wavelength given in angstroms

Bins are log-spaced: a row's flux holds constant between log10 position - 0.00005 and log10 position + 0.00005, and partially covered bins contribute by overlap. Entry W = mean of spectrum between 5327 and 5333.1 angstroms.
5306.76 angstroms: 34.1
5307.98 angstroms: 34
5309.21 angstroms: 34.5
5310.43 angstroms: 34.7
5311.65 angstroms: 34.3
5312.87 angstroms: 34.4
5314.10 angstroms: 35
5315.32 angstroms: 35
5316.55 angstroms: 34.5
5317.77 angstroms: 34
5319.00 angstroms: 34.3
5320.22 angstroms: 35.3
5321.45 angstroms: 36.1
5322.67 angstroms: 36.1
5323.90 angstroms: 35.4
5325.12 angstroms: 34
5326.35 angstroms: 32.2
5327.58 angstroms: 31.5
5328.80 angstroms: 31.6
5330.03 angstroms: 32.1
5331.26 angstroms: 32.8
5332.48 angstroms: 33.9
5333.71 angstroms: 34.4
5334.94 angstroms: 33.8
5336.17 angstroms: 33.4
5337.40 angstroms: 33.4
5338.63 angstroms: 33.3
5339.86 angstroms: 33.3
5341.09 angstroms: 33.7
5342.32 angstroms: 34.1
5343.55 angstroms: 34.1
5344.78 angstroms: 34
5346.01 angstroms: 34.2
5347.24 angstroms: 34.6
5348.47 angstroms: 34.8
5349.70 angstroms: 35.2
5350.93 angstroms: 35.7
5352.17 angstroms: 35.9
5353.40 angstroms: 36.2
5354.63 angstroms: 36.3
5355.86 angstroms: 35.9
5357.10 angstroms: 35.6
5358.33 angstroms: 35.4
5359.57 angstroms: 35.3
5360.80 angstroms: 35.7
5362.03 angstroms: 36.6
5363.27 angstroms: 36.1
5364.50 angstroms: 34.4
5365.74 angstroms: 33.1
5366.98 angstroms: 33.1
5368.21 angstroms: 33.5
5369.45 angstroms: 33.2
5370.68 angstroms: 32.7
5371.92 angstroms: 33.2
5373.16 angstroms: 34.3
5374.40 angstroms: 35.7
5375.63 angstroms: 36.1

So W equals 32.4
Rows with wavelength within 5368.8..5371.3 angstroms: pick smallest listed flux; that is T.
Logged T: 32.7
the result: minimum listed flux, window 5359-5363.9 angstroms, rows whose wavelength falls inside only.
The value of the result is 35.3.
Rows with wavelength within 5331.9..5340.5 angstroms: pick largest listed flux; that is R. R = 34.4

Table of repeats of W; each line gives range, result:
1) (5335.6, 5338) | 33.4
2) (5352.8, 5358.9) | 35.9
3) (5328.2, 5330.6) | 31.8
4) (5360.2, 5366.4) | 35.1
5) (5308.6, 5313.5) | 34.5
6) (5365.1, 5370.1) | 33.2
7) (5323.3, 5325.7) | 34.8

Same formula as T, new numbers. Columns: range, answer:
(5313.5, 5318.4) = 34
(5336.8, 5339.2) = 33.3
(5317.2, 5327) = 32.2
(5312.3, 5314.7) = 34.4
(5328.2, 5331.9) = 31.6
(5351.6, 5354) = 35.9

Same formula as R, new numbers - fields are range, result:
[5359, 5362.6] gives 36.6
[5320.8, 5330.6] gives 36.1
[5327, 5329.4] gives 31.6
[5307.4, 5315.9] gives 35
